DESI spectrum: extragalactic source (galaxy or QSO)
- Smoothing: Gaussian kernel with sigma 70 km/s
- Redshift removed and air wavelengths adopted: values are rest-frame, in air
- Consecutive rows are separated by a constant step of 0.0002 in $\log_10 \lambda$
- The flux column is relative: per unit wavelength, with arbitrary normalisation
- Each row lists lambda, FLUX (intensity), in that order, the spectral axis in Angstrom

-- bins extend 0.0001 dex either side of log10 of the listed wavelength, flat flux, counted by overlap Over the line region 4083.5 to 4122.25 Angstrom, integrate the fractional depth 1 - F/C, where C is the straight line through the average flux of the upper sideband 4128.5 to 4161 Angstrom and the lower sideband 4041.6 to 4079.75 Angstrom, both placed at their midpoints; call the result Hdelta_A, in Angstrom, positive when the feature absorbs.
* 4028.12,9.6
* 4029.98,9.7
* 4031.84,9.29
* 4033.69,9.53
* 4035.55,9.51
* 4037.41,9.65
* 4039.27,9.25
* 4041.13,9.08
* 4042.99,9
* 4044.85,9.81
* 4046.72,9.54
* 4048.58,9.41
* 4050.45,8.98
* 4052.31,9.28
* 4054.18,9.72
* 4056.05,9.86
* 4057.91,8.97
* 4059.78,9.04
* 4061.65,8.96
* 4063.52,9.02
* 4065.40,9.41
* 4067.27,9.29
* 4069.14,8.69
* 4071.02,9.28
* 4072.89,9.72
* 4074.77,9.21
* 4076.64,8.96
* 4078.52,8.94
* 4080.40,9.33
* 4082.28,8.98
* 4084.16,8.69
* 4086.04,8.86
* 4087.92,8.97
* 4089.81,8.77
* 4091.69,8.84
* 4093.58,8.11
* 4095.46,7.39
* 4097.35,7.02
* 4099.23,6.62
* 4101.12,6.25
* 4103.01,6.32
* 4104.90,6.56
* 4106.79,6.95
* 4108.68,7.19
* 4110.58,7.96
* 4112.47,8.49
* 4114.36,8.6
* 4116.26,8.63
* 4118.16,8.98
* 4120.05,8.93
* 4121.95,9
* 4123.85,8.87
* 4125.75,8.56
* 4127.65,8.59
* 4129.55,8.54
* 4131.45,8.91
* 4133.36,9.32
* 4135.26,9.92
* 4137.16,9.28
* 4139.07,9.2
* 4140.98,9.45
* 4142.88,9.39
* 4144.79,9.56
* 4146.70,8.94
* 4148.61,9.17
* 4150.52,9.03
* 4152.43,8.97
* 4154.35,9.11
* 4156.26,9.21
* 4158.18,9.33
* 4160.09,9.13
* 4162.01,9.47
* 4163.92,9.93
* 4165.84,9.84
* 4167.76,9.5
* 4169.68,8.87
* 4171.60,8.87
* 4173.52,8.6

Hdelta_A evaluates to 5.42 Angstrom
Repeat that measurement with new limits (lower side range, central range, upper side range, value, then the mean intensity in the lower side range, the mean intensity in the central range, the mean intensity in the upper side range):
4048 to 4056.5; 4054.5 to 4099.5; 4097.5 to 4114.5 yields -2.5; 9.42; 8.83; 7.14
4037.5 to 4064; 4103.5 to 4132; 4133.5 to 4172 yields 3.2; 9.3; 8.28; 9.32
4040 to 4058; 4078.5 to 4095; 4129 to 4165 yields 1.0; 9.38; 8.78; 9.27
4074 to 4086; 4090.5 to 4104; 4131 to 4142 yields 2.8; 9.01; 7.25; 9.37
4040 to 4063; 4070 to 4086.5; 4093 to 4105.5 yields -2.4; 9.3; 9.11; 6.87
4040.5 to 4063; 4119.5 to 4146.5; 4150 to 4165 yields 0.5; 9.3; 9.11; 9.28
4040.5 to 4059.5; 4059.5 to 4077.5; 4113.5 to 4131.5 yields 0.1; 9.36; 9.16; 8.75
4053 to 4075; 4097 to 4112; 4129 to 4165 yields 3.8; 9.26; 6.91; 9.27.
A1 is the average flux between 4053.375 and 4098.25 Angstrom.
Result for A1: 8.92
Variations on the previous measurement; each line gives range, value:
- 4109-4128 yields 8.61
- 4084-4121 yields 7.89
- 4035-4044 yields 9.3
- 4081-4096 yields 8.63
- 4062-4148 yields 8.59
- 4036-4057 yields 9.42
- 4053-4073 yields 9.25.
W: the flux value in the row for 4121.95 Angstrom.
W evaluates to 9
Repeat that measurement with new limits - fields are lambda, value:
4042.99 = 9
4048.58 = 9.41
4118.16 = 8.98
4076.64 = 8.96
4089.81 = 8.77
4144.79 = 9.56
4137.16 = 9.28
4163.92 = 9.93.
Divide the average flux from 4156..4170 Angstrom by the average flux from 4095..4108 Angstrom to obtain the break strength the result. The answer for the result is 1.4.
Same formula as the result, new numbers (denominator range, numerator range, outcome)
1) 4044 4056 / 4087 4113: 0.79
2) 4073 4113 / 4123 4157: 1.13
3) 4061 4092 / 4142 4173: 1.02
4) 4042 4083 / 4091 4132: 0.86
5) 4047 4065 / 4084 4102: 0.86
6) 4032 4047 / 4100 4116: 0.78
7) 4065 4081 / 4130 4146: 1.02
